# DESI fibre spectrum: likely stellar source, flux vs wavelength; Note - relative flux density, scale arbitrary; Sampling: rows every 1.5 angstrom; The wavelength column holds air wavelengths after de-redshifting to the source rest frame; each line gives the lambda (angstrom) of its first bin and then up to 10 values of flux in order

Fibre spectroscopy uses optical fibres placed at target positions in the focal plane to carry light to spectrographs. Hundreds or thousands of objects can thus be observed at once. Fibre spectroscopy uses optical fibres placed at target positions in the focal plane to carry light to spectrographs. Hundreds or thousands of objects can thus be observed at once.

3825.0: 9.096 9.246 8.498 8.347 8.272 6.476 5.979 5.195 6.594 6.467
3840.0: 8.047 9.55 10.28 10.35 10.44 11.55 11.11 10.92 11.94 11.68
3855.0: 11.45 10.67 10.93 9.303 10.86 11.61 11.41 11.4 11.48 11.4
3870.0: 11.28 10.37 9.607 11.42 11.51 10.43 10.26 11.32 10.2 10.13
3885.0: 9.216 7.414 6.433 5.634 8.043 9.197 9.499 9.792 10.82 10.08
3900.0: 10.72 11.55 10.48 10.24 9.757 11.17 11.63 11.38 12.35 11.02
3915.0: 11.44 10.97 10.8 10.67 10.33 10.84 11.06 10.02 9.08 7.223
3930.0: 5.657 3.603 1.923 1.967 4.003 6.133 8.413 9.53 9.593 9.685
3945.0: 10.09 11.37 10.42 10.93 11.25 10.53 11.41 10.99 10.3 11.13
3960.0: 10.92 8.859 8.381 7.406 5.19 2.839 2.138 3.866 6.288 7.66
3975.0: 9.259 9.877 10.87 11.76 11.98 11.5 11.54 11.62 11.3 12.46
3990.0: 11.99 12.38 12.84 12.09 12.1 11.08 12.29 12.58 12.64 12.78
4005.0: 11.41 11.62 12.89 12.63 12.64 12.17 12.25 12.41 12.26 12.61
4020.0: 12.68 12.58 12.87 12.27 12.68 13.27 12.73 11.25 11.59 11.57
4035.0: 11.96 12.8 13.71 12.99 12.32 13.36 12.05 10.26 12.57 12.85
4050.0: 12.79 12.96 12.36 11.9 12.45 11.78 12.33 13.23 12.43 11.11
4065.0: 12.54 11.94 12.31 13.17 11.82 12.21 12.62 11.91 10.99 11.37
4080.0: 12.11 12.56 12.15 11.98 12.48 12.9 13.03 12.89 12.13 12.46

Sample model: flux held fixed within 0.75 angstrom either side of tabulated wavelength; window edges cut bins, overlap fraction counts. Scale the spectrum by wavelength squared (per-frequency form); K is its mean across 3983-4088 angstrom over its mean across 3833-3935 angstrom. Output 1.4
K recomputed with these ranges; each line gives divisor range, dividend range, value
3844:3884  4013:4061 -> 1.24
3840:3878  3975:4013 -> 1.17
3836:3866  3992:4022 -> 1.30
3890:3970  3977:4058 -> 1.40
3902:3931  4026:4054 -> 1.29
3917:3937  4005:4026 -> 1.73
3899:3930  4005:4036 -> 1.24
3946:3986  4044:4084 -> 1.38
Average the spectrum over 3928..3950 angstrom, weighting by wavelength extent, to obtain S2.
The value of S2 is 7.33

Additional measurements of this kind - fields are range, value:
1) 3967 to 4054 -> 11.5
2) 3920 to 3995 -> 9.05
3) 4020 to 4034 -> 12.3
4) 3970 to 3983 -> 9.29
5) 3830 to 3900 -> 9.75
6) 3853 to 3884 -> 10.9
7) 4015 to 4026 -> 12.5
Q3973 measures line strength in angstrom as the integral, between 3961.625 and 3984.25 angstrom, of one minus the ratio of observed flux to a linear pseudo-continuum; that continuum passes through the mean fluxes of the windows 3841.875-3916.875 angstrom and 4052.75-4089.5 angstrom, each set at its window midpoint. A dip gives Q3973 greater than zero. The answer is 6.7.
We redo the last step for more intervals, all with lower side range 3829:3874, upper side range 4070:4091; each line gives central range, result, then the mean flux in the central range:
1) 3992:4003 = -0.9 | 12.2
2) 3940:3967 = 2.7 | 9.83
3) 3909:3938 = 5.5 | 8.55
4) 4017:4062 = -2.5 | 12.4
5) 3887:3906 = 1.8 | 9.36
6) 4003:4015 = -0.8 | 12.3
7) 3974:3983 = 0.3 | 10.8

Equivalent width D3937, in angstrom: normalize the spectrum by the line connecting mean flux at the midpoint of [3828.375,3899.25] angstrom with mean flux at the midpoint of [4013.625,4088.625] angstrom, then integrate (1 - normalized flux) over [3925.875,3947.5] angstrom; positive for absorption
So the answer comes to 7.3 angstrom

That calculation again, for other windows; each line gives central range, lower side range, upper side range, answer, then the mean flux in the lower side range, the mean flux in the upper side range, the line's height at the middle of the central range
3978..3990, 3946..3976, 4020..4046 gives -2.36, 8.54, 12.4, 9.78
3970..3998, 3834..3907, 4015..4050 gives 2.38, 9.96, 12.4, 11.7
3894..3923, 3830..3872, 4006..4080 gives -0.53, 9.88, 12.3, 10.6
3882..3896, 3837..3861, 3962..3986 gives 1.66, 10.2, 8.23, 9.58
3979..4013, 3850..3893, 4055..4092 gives -1.80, 10.3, 12.3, 11.5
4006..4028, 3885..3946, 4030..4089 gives -2.37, 9.02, 12.3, 11.3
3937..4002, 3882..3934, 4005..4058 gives 5.84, 9.39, 12.4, 10.9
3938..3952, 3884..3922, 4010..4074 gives 0.87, 10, 12.4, 10.7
